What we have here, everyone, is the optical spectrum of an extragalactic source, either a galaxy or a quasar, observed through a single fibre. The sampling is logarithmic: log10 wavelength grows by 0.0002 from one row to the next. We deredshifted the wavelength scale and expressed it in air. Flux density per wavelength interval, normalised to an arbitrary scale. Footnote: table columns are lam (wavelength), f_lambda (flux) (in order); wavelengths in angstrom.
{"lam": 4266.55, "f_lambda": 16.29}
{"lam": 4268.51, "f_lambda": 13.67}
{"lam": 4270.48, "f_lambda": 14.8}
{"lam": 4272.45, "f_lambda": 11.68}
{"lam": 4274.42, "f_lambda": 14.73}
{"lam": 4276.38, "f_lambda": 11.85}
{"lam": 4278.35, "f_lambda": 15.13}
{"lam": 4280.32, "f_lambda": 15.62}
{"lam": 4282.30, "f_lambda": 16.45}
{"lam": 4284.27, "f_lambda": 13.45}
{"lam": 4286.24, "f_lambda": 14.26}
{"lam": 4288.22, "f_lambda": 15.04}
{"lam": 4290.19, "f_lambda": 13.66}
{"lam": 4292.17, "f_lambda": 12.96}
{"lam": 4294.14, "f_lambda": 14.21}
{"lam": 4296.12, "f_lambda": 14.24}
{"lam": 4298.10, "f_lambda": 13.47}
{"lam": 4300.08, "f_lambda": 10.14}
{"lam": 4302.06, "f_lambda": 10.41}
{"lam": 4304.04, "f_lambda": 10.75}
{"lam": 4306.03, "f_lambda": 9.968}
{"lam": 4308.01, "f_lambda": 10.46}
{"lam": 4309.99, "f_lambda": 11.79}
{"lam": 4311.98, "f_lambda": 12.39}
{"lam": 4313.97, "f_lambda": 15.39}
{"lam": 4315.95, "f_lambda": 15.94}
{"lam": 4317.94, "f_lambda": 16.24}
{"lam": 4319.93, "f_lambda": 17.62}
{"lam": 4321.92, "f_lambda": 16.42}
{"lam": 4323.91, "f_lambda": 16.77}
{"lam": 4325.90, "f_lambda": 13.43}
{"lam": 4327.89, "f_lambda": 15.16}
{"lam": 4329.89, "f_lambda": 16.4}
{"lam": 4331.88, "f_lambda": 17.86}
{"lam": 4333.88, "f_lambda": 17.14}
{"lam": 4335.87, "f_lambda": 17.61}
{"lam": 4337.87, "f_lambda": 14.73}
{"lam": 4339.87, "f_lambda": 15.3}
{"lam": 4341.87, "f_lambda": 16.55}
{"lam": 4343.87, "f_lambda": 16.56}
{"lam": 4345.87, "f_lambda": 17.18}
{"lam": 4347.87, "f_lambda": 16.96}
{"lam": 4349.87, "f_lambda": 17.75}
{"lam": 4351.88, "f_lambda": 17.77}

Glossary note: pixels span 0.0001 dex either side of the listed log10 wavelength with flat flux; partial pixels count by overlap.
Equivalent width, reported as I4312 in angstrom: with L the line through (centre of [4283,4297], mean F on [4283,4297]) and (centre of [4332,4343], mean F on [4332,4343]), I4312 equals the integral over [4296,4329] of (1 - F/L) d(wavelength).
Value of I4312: 3.6 angstrom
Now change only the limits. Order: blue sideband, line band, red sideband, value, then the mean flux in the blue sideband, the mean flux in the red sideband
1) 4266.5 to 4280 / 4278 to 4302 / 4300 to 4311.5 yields -3.09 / 13.9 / 10.7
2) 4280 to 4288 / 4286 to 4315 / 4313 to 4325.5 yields 5.49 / 14.9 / 16.3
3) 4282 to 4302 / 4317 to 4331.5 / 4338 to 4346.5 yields -0.81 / 13.5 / 16.2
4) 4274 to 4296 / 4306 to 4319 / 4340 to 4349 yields 1.68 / 14.3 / 16.7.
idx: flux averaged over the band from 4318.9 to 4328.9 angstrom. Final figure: 15.9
